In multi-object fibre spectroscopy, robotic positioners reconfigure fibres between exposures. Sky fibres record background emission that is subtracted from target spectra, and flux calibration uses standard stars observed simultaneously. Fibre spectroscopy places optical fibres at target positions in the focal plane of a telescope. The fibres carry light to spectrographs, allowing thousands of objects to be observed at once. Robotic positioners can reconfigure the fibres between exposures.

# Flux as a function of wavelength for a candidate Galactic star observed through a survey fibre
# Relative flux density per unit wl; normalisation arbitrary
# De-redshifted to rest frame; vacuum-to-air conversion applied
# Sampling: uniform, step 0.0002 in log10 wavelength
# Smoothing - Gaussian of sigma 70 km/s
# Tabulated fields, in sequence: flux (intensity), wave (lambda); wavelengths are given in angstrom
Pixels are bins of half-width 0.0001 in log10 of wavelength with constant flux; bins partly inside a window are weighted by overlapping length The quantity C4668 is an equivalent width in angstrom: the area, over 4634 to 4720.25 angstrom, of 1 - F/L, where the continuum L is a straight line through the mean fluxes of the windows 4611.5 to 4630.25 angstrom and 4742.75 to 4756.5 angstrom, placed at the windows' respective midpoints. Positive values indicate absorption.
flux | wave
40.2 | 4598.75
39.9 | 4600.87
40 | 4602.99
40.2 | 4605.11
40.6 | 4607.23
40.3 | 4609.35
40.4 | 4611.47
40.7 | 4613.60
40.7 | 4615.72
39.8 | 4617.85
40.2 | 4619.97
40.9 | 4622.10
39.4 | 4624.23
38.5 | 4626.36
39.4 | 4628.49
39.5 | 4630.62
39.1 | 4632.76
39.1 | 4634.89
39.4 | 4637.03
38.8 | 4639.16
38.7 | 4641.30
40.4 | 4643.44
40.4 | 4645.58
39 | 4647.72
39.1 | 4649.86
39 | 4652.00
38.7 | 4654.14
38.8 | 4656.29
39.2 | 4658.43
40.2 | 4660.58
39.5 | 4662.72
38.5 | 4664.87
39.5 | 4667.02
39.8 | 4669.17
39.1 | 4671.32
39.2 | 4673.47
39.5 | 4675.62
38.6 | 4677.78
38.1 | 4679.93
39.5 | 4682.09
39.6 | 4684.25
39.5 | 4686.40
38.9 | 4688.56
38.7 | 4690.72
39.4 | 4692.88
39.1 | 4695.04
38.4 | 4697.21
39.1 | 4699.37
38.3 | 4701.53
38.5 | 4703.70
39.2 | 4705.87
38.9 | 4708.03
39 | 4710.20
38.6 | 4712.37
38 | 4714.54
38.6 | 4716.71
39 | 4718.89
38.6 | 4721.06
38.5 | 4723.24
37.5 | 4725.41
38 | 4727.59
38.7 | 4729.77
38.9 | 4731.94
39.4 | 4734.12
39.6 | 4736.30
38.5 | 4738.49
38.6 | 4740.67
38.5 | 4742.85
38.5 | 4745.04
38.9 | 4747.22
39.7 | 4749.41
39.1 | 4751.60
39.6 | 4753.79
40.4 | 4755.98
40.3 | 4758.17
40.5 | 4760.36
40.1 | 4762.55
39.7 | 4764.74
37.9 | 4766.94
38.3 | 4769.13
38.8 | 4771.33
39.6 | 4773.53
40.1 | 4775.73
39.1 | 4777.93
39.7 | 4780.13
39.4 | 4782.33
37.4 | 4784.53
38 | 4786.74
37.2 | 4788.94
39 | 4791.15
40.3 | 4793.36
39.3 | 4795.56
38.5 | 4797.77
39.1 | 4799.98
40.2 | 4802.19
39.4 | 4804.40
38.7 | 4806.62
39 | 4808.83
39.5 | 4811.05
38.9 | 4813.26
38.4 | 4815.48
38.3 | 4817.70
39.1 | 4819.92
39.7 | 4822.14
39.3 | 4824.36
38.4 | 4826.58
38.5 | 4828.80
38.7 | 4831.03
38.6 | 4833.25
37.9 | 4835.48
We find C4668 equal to 1.25 angstrom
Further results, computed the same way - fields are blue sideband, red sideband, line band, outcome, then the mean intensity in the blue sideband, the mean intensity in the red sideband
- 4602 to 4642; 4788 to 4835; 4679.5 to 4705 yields 0.3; 39.8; 38.9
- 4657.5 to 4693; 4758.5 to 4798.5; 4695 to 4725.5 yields 0.4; 39.2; 39.1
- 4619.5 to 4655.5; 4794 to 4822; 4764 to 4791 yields 0.3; 39.4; 39.1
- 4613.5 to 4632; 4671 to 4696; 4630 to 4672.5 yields 0.2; 39.8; 39.1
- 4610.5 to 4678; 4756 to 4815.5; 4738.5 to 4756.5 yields 0.1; 39.5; 39.2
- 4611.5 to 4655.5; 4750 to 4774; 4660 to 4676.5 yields 0.1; 39.5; 39.5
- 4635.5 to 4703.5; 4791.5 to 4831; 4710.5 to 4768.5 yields 0.2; 39.2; 39.1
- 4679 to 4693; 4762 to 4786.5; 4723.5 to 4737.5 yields 0.1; 39.1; 39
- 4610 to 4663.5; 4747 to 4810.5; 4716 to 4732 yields 0.4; 39.6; 39.2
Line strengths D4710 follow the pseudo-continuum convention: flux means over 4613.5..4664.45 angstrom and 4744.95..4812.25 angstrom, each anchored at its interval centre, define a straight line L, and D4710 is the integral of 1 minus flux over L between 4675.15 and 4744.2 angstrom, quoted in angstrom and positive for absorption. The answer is 1.0 angstrom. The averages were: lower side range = 39.5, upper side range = 39.2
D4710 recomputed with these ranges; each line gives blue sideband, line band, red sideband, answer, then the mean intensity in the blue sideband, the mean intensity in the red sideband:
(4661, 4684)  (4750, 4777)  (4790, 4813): -0.2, 39.2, 39.3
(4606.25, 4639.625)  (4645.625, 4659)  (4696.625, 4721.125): 0.1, 39.8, 38.7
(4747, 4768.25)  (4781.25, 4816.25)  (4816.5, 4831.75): 0.2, 39.6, 38.9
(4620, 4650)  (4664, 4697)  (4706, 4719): -0.1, 39.4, 38.7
